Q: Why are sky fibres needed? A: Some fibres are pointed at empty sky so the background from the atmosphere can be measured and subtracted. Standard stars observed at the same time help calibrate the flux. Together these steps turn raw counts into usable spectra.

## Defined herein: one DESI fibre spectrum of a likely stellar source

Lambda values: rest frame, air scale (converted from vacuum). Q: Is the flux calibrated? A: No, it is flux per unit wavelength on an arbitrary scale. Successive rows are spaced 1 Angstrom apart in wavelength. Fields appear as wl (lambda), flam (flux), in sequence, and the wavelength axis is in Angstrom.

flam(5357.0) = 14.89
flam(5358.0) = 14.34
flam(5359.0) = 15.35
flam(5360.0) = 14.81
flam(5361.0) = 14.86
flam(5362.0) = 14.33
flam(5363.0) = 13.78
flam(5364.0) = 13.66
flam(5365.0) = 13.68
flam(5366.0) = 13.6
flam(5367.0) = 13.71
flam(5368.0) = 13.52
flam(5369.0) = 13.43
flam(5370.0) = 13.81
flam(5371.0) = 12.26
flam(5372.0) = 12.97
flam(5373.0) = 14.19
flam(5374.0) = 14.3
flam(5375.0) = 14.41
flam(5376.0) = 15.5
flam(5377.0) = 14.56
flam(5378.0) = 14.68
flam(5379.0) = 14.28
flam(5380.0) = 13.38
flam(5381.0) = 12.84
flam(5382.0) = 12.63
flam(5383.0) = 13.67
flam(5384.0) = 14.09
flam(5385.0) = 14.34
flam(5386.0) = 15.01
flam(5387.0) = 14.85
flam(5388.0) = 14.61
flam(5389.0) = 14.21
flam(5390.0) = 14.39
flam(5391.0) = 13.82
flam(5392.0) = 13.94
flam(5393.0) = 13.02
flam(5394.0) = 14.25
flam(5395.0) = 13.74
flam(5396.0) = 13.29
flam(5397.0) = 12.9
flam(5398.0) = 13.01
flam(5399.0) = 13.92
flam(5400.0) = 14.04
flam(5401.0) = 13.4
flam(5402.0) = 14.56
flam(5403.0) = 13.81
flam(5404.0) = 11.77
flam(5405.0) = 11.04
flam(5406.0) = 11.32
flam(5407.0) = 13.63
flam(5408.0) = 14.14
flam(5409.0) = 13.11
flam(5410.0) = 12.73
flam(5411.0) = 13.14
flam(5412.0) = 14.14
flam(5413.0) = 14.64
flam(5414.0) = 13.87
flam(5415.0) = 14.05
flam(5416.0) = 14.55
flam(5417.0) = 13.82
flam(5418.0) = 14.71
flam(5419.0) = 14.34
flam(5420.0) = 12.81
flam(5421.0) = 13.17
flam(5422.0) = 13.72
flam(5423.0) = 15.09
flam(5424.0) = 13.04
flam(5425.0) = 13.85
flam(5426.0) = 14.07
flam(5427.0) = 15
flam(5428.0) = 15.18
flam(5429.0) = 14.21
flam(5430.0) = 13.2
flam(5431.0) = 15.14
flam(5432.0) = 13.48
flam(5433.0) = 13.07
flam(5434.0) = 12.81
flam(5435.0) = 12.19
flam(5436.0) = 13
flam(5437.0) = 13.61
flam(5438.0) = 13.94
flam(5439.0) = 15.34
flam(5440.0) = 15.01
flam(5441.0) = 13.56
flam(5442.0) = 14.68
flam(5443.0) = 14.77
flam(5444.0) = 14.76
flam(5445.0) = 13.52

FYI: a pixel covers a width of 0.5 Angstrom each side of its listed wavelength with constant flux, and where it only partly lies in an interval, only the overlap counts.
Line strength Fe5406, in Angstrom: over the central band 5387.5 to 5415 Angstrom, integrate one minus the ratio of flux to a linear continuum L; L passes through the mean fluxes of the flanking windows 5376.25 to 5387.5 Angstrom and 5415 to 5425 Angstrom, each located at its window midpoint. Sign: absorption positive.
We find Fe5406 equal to 0.9 Angstrom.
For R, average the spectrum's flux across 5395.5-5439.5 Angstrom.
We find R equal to 13.6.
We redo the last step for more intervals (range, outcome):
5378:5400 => 13.8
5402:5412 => 12.9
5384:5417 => 13.7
